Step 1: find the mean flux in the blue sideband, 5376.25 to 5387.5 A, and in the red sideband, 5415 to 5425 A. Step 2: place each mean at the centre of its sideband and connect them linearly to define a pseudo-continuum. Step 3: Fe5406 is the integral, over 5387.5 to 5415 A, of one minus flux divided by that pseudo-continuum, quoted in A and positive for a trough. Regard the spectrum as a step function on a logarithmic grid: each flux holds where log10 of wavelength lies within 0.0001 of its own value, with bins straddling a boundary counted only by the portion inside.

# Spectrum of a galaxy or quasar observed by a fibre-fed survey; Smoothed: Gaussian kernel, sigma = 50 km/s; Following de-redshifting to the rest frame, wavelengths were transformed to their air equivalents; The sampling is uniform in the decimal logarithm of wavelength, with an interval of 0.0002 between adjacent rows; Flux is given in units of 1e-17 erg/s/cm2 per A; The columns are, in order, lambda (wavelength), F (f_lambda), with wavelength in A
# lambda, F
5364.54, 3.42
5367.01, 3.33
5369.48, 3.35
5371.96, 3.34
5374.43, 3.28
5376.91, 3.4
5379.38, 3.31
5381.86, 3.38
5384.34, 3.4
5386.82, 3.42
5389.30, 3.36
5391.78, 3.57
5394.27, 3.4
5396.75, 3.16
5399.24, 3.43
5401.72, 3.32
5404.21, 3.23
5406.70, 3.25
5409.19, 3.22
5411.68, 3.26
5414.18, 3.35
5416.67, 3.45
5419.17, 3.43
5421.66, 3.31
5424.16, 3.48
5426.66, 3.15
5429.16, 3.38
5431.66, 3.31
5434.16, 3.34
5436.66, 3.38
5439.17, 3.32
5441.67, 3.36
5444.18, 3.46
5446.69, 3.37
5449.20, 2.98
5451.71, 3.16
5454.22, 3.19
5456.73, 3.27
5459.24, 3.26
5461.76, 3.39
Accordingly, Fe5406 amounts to 0.6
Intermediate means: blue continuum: 3.38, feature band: 3.32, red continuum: 3.41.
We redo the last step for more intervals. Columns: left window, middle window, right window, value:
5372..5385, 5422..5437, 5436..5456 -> -0.20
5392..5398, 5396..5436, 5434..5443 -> 0.23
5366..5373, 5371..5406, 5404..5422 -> -0.28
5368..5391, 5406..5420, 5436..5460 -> -0.03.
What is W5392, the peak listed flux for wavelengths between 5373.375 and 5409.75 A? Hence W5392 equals 3.57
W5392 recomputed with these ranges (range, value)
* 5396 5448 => 3.48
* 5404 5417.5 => 3.45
